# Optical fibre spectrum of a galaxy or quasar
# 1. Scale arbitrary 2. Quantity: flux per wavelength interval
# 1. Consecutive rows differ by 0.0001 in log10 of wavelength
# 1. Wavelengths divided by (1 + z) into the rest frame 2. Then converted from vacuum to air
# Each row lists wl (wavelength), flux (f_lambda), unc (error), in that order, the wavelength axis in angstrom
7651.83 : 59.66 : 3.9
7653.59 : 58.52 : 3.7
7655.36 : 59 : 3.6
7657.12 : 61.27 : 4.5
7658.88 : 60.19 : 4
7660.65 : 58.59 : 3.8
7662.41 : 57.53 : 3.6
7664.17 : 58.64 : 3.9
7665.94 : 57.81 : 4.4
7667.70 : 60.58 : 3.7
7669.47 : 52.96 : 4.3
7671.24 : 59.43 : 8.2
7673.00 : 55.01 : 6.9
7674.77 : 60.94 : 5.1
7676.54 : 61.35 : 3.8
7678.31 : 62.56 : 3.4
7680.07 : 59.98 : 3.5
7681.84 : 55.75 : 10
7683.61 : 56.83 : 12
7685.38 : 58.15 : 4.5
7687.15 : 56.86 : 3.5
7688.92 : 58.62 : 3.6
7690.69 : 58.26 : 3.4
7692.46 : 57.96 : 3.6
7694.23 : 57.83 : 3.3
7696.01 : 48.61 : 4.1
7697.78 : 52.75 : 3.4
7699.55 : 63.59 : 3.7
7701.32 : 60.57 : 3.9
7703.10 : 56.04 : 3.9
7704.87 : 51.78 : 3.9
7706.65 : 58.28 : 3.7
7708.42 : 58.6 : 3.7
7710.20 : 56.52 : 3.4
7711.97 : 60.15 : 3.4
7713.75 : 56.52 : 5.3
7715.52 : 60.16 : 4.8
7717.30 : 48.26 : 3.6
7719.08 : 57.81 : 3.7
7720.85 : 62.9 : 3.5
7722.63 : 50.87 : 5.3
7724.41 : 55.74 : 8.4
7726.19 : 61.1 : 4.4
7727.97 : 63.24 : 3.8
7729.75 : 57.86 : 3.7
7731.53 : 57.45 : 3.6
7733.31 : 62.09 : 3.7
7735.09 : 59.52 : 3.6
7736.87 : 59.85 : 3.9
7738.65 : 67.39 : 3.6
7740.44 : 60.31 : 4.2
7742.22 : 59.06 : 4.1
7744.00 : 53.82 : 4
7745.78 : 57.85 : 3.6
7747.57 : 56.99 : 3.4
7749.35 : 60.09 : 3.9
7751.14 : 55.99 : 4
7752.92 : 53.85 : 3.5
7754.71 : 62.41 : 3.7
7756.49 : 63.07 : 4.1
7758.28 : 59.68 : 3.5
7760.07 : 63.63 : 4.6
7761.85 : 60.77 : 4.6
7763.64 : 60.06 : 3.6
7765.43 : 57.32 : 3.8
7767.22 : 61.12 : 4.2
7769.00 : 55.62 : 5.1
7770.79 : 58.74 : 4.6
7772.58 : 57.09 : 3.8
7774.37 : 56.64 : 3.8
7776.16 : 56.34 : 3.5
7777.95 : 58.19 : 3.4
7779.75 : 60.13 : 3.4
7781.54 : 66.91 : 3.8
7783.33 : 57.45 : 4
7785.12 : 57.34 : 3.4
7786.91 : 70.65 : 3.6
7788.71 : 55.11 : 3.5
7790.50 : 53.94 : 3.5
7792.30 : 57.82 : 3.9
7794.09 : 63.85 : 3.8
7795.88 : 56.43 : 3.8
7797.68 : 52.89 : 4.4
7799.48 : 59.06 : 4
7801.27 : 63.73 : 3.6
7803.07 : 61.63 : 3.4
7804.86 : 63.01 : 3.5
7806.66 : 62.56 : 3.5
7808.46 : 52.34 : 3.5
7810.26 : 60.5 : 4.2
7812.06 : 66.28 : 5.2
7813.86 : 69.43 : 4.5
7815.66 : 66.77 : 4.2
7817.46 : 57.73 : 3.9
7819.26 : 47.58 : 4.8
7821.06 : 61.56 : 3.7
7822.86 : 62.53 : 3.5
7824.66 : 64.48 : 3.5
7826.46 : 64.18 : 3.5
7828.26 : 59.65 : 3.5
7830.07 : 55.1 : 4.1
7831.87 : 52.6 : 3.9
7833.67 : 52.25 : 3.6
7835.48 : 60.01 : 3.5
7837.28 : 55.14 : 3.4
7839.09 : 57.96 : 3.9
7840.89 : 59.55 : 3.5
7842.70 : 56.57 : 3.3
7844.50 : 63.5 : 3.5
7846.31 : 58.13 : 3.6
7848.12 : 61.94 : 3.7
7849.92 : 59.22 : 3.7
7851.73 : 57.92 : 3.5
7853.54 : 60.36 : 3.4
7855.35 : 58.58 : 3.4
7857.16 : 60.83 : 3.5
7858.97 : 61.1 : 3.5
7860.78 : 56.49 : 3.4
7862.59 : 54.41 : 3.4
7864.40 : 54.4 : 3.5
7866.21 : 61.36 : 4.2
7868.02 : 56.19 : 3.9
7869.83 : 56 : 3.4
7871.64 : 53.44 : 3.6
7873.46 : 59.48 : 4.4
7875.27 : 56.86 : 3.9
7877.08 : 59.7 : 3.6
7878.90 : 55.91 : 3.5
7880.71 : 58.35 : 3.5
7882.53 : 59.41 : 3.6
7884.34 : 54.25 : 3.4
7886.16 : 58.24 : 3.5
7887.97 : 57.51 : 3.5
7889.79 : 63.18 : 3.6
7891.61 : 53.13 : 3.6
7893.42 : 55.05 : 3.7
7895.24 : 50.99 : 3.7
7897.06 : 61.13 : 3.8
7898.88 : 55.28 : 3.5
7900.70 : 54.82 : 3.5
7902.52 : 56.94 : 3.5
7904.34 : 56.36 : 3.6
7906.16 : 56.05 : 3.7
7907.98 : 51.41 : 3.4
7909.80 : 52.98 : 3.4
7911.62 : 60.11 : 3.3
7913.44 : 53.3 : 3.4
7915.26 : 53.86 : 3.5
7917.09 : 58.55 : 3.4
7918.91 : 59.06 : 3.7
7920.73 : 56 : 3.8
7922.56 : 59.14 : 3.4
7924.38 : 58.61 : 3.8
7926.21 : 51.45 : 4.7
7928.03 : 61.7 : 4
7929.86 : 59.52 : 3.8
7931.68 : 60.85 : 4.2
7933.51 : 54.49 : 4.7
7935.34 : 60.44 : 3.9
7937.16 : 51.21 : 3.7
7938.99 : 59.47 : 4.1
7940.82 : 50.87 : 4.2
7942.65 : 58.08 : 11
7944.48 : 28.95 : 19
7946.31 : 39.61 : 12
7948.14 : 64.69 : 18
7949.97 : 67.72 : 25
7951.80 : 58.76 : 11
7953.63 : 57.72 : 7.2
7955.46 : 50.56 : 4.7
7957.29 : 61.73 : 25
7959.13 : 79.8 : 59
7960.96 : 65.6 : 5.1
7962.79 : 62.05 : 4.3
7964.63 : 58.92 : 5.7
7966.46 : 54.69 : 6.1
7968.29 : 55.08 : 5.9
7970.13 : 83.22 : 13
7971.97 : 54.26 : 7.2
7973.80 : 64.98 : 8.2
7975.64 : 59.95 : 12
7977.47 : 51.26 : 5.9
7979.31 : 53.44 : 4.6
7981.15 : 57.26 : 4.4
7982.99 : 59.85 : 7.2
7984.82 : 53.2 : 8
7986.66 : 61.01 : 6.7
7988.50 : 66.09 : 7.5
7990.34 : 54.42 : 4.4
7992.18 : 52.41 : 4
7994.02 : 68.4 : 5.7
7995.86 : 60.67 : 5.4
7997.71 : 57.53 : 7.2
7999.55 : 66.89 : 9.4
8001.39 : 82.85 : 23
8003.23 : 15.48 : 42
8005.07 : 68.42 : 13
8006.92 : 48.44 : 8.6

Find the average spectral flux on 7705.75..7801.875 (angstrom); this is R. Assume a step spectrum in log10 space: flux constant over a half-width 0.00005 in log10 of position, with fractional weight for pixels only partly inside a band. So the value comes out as 58.8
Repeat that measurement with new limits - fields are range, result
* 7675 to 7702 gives 58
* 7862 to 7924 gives 56.6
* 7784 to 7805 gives 59.5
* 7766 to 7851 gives 59.4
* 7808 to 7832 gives 60.4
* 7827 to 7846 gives 57.4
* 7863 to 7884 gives 57.2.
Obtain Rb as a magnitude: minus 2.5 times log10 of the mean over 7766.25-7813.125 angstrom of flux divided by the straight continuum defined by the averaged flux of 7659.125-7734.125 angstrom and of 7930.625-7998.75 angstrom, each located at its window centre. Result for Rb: -0.03 mag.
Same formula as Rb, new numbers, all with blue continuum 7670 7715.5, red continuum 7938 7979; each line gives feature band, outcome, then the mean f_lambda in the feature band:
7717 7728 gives 0.01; 57.1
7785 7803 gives -0.02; 59.3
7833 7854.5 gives -0.01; 58.6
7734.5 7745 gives -0.04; 60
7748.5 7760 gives -0.03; 59.5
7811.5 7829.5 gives -0.07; 61.8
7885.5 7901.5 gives 0.03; 56.6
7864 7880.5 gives 0.02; 57.2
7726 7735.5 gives -0.04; 60.2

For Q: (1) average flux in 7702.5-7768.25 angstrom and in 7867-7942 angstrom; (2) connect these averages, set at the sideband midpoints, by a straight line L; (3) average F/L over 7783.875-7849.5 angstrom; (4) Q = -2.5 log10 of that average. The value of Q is -0.035 mag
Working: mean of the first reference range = 58.6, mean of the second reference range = 56.6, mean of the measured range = 59.5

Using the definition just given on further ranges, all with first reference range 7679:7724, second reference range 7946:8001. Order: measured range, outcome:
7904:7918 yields 0.08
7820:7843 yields 0.00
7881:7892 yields 0.03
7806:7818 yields -0.07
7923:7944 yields 0.07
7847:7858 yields -0.02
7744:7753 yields 0.01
